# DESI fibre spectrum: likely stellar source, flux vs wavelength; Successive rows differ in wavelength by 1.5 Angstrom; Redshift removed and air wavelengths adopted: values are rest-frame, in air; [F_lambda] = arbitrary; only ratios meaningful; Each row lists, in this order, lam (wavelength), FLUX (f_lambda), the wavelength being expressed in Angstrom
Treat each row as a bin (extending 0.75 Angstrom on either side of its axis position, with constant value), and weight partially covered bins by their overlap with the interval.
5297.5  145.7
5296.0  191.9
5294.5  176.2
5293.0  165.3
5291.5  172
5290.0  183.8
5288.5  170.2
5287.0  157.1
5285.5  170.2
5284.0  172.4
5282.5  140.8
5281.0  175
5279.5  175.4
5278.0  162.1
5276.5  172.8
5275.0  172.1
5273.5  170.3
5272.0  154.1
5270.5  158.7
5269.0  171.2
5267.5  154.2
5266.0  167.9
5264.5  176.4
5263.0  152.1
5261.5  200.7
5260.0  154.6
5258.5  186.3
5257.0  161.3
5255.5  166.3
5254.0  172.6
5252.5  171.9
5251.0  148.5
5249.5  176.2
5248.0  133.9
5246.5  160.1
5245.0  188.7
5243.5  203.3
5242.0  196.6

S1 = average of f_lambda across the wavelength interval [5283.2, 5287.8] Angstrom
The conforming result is 166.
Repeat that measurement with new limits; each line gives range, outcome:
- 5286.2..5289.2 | 164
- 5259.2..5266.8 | 170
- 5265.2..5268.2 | 161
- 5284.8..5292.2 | 171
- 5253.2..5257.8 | 167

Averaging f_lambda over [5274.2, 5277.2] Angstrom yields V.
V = 172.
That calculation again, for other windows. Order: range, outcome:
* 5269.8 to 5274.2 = 161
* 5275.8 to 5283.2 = 165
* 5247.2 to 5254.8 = 161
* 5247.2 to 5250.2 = 155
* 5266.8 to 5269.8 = 163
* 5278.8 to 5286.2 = 167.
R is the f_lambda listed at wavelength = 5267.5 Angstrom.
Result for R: 154.2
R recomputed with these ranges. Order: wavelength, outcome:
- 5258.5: 186.3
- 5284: 172.4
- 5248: 133.9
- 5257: 161.3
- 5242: 196.6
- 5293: 165.3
